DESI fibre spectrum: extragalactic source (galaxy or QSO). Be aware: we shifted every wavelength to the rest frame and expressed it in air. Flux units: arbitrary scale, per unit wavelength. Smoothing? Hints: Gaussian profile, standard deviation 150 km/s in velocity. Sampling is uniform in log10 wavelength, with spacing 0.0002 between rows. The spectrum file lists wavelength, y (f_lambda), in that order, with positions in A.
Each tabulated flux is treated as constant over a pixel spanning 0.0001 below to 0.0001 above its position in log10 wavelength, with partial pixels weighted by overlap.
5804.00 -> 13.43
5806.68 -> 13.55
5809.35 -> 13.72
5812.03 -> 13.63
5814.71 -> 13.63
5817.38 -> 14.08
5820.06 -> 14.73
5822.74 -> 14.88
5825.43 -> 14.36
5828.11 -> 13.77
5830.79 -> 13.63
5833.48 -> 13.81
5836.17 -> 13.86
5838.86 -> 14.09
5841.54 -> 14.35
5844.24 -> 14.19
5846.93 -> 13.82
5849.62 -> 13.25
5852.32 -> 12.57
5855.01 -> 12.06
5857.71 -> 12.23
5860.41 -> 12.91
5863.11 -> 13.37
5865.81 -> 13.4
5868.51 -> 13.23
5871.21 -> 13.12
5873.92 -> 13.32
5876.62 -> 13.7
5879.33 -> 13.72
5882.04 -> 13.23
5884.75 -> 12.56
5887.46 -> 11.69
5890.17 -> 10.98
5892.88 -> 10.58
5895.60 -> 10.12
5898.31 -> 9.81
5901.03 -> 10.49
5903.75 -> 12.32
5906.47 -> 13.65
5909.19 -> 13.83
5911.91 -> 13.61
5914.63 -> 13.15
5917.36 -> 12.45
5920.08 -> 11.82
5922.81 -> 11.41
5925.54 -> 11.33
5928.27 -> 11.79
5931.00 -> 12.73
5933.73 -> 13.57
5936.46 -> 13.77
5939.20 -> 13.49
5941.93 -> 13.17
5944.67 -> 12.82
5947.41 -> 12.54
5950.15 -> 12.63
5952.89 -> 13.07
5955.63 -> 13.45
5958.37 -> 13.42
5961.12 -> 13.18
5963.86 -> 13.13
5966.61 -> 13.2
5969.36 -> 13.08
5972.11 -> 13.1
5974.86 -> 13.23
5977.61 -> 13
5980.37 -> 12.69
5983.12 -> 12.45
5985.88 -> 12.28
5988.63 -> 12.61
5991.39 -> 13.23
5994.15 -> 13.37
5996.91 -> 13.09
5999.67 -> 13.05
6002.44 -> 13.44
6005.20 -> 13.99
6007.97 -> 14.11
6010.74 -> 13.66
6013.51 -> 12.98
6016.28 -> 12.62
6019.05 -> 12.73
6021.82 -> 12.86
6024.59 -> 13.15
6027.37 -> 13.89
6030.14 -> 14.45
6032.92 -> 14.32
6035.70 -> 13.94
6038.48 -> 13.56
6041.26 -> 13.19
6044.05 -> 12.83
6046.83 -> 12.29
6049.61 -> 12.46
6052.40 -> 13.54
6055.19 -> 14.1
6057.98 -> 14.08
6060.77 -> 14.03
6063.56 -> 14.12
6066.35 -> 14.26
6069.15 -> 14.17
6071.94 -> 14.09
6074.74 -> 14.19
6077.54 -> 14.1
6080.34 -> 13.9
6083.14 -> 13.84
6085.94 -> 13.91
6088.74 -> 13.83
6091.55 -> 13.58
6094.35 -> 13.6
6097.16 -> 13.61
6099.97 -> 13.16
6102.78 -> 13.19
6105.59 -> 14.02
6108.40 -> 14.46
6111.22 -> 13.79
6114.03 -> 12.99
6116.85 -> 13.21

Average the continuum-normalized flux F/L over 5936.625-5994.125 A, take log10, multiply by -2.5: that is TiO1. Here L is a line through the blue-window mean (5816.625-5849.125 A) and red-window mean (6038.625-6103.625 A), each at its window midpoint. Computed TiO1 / 0.068 mag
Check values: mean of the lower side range 14.1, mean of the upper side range 13.7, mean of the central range 13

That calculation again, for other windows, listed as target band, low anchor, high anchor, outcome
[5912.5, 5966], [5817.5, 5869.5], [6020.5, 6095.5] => 0.07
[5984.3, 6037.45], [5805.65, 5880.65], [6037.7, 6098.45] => 0.03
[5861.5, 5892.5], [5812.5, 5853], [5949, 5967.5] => 0.07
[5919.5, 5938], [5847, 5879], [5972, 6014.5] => 0.06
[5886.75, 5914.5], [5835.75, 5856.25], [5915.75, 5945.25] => 0.10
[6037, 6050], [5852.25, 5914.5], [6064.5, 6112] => 0.05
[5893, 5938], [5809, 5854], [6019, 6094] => 0.14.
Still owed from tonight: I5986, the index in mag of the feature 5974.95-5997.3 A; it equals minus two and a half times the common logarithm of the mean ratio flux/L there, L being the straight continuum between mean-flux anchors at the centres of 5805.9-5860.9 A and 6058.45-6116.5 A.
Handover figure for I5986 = 0.075 mag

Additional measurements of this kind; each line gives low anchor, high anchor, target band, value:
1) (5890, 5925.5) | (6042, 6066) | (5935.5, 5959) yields -0.07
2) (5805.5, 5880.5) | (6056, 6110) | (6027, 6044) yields 0.00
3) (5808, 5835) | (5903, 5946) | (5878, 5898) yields 0.13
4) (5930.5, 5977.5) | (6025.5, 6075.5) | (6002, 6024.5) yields 0.02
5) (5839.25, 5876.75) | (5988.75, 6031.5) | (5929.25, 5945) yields 0.00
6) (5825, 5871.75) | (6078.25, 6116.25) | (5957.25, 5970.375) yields 0.03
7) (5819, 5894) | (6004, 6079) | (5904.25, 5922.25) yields 0.03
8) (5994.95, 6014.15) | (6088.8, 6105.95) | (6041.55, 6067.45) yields 0.00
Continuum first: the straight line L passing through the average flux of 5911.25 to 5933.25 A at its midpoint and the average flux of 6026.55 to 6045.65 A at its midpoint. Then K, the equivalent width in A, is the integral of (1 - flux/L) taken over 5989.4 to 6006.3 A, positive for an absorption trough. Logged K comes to -0.11 A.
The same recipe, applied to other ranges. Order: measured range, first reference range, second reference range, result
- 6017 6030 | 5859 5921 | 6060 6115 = 0.1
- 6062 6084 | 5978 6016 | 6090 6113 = -0.9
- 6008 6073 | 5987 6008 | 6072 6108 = -0.1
